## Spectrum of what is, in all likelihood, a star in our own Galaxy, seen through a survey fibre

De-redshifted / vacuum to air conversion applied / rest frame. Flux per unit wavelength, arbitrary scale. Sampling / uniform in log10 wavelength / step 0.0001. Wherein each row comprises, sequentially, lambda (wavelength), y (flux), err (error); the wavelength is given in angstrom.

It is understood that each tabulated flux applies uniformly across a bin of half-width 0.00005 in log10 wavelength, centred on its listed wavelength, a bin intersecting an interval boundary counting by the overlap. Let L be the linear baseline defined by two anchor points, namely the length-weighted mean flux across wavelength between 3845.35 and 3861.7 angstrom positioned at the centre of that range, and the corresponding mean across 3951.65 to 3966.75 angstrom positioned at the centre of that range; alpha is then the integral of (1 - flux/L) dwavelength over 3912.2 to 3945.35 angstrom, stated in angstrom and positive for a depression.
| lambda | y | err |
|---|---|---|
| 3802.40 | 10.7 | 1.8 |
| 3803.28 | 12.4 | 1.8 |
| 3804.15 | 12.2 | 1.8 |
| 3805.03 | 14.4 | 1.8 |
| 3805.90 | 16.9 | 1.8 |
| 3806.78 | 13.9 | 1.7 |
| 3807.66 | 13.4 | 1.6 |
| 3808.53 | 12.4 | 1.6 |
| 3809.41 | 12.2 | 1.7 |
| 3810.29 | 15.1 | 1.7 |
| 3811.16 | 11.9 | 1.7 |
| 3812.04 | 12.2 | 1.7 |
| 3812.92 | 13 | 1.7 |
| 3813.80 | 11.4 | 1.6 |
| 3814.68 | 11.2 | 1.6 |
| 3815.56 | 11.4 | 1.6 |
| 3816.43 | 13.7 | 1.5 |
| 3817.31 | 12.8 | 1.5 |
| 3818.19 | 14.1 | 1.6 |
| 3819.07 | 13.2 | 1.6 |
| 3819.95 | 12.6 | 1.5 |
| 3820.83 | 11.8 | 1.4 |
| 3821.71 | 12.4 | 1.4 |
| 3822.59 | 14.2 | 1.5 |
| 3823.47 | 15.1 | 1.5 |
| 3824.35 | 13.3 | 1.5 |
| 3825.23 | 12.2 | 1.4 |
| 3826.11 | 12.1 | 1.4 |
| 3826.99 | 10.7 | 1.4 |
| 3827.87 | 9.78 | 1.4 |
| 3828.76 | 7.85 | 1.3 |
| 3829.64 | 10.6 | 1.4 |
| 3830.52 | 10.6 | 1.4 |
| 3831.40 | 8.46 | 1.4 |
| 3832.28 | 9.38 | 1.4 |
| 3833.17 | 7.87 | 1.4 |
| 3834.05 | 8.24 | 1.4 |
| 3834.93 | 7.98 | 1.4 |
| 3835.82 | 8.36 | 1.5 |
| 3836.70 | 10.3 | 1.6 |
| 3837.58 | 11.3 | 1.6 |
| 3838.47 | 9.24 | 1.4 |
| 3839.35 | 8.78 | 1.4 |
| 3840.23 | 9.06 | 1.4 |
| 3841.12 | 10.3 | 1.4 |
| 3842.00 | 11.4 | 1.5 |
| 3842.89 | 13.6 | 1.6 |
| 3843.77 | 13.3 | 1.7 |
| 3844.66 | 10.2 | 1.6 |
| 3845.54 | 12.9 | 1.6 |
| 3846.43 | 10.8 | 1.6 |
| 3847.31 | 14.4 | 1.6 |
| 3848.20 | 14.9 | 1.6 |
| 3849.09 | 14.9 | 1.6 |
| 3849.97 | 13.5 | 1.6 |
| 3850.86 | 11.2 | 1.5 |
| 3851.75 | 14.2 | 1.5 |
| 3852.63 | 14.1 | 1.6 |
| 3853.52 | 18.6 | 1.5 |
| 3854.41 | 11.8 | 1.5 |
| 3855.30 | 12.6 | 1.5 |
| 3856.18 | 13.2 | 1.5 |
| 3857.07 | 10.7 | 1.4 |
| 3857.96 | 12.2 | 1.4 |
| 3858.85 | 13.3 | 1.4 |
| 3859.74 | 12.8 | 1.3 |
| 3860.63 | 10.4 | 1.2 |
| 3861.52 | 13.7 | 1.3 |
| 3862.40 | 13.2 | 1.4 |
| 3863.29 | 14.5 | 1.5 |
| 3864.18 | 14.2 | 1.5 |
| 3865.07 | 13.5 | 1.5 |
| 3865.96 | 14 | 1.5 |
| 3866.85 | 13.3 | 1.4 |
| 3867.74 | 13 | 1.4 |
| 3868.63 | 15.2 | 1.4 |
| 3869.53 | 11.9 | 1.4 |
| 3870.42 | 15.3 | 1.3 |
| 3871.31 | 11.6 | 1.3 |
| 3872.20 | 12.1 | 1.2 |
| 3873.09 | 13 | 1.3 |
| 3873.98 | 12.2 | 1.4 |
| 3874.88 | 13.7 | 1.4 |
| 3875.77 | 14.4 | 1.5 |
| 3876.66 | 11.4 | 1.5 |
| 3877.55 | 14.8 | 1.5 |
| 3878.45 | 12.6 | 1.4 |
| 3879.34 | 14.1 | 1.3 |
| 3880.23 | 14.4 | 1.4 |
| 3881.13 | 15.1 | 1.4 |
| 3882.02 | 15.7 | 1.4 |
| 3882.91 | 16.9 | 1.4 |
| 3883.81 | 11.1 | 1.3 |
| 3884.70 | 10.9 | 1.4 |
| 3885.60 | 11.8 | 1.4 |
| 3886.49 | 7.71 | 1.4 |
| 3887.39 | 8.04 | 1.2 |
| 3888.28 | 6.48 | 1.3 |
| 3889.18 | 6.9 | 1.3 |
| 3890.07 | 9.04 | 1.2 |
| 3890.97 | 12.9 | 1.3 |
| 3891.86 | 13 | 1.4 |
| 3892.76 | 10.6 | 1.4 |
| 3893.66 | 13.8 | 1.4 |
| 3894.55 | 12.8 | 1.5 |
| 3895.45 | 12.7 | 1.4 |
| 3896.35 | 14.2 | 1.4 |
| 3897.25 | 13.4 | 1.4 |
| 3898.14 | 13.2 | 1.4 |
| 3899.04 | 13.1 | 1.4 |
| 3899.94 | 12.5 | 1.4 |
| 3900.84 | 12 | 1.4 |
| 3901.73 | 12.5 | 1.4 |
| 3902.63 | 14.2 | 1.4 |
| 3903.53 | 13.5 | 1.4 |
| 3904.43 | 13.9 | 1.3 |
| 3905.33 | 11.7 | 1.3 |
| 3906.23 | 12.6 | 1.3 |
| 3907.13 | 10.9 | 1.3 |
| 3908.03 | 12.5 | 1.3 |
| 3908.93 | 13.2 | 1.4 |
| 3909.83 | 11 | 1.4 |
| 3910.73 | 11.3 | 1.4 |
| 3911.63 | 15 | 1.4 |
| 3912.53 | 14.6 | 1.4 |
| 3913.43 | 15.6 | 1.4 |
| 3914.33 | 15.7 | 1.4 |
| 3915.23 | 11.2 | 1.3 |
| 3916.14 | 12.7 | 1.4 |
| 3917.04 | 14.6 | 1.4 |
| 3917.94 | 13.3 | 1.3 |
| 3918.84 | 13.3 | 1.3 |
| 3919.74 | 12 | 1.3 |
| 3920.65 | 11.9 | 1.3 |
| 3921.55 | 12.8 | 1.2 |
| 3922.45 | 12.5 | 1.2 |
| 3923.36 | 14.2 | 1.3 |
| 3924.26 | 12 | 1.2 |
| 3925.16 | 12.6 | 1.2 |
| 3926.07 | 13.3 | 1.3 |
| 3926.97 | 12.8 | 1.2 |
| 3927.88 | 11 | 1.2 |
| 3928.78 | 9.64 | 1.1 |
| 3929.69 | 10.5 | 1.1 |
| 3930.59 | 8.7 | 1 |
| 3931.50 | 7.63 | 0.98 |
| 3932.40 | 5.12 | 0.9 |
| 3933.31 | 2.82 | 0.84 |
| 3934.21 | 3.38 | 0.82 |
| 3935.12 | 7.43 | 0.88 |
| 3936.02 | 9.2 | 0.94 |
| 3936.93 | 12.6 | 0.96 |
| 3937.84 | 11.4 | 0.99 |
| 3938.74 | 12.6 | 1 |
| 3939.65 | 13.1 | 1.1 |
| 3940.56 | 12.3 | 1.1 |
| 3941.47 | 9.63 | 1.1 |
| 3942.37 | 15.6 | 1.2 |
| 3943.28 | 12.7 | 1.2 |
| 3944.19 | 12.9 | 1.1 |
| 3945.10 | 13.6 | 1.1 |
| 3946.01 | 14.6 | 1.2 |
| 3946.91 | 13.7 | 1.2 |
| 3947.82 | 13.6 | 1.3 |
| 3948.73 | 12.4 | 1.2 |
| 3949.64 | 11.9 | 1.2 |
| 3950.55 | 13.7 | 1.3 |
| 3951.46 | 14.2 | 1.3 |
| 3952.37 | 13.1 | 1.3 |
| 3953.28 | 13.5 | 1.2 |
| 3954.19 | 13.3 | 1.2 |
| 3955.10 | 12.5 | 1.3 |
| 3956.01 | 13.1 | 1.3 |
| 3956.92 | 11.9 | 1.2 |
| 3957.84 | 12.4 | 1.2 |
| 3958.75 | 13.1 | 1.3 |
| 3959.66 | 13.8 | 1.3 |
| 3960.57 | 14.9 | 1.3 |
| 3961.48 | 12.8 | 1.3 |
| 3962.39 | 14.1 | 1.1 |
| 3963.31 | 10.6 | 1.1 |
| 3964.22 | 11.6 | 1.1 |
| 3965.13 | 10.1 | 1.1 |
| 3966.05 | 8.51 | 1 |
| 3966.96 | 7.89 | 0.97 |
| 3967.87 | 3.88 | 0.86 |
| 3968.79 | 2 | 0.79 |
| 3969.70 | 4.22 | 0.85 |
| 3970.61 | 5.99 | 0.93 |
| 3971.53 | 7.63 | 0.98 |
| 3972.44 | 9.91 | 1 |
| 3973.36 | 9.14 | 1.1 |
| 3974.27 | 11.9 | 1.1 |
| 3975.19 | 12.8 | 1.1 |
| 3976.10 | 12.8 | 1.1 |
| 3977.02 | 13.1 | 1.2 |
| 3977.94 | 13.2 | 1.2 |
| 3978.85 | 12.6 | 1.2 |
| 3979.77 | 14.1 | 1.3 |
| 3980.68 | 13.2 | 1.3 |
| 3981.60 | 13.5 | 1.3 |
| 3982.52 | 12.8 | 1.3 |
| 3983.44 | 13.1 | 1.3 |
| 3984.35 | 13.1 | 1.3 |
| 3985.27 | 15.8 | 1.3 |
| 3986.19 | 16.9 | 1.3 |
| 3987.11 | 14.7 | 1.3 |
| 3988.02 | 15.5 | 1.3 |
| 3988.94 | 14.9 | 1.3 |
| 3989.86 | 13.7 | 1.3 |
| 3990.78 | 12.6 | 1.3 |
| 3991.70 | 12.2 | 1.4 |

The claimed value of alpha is 2.9 angstrom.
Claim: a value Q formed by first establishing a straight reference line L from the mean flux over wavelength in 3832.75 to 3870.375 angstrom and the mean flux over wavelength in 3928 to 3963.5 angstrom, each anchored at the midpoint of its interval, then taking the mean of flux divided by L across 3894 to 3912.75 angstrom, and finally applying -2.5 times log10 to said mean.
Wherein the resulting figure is -0.08 mag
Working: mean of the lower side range 12.3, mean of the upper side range 11.6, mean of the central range 12.9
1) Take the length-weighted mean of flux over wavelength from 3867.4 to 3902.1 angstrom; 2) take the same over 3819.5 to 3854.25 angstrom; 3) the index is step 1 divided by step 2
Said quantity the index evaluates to 1.08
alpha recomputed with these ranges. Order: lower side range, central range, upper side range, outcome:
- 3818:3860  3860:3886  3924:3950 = -4.31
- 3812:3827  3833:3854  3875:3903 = 1.46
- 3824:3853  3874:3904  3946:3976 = -3.52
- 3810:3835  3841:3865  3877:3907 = -2.25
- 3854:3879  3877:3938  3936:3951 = 4.92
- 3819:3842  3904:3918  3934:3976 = -2.66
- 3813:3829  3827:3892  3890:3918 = 3.25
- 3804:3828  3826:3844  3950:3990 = 4.07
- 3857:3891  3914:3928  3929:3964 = -1.06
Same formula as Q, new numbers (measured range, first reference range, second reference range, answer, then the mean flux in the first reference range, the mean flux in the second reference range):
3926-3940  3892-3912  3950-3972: 0.25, 12.7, 10.8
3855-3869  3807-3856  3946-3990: -0.10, 11.9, 12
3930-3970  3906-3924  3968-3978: -0.04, 13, 9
